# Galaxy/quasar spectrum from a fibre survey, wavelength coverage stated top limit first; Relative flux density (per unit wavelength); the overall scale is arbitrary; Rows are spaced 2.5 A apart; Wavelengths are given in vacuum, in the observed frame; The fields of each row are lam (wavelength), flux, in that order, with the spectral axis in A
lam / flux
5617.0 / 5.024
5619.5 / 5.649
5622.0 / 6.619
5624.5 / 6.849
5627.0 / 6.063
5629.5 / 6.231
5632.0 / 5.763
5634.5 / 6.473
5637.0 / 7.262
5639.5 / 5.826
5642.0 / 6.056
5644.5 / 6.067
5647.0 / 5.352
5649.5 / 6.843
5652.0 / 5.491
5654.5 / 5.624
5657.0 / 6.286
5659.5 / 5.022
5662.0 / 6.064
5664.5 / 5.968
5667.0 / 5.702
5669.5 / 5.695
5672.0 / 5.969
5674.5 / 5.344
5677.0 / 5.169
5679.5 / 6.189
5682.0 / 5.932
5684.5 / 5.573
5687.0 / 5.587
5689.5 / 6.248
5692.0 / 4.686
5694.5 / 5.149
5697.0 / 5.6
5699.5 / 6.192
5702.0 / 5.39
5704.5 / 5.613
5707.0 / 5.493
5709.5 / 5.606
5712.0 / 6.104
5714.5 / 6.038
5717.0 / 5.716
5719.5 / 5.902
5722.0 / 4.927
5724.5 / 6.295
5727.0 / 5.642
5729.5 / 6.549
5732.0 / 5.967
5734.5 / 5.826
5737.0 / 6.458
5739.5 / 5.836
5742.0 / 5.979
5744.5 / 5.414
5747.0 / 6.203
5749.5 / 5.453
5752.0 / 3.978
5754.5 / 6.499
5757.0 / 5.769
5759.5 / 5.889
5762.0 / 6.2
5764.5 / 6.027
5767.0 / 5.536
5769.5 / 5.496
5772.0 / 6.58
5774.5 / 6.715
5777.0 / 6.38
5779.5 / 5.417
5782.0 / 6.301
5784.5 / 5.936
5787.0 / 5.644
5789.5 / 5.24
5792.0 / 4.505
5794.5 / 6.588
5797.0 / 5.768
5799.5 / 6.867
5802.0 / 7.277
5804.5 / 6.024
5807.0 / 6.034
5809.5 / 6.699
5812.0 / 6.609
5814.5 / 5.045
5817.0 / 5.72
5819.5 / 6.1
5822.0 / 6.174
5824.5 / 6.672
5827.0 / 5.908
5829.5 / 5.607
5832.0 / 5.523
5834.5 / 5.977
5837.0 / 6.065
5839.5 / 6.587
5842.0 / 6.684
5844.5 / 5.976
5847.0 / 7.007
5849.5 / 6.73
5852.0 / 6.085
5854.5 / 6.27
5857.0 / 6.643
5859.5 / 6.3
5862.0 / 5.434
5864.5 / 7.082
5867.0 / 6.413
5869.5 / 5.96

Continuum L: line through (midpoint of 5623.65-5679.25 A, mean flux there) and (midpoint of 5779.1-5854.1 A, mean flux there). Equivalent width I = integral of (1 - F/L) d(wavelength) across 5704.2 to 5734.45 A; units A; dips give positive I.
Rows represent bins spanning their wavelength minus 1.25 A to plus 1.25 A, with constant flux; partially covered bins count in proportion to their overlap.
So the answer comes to 1.0 A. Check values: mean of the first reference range 5.96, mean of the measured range 5.83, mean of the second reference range 6.1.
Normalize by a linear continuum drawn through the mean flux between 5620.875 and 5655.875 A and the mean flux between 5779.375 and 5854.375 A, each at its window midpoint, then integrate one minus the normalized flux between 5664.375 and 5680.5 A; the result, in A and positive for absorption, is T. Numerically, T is 1.23 A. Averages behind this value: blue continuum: 6.18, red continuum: 6.11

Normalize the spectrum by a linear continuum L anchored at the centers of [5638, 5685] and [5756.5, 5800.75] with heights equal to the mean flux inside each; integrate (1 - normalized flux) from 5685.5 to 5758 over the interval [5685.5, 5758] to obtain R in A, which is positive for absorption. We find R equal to 1.8 A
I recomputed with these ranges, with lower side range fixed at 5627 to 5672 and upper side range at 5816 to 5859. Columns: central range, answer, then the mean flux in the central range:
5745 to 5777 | 1.3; 5.87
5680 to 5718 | 2.4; 5.67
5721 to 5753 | 1.8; 5.75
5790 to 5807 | 0.1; 6.12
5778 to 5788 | 0.5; 5.84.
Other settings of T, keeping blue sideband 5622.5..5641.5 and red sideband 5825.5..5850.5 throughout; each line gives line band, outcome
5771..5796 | 1.3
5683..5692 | 0.9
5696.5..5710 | 1.4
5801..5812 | -0.5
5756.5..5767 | 0.5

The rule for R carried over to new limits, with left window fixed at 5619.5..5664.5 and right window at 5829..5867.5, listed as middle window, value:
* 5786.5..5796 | 1.1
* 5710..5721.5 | 0.6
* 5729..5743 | 0.2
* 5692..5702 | 1.1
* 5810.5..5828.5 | 0.6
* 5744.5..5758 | 1.4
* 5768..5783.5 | 0.2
